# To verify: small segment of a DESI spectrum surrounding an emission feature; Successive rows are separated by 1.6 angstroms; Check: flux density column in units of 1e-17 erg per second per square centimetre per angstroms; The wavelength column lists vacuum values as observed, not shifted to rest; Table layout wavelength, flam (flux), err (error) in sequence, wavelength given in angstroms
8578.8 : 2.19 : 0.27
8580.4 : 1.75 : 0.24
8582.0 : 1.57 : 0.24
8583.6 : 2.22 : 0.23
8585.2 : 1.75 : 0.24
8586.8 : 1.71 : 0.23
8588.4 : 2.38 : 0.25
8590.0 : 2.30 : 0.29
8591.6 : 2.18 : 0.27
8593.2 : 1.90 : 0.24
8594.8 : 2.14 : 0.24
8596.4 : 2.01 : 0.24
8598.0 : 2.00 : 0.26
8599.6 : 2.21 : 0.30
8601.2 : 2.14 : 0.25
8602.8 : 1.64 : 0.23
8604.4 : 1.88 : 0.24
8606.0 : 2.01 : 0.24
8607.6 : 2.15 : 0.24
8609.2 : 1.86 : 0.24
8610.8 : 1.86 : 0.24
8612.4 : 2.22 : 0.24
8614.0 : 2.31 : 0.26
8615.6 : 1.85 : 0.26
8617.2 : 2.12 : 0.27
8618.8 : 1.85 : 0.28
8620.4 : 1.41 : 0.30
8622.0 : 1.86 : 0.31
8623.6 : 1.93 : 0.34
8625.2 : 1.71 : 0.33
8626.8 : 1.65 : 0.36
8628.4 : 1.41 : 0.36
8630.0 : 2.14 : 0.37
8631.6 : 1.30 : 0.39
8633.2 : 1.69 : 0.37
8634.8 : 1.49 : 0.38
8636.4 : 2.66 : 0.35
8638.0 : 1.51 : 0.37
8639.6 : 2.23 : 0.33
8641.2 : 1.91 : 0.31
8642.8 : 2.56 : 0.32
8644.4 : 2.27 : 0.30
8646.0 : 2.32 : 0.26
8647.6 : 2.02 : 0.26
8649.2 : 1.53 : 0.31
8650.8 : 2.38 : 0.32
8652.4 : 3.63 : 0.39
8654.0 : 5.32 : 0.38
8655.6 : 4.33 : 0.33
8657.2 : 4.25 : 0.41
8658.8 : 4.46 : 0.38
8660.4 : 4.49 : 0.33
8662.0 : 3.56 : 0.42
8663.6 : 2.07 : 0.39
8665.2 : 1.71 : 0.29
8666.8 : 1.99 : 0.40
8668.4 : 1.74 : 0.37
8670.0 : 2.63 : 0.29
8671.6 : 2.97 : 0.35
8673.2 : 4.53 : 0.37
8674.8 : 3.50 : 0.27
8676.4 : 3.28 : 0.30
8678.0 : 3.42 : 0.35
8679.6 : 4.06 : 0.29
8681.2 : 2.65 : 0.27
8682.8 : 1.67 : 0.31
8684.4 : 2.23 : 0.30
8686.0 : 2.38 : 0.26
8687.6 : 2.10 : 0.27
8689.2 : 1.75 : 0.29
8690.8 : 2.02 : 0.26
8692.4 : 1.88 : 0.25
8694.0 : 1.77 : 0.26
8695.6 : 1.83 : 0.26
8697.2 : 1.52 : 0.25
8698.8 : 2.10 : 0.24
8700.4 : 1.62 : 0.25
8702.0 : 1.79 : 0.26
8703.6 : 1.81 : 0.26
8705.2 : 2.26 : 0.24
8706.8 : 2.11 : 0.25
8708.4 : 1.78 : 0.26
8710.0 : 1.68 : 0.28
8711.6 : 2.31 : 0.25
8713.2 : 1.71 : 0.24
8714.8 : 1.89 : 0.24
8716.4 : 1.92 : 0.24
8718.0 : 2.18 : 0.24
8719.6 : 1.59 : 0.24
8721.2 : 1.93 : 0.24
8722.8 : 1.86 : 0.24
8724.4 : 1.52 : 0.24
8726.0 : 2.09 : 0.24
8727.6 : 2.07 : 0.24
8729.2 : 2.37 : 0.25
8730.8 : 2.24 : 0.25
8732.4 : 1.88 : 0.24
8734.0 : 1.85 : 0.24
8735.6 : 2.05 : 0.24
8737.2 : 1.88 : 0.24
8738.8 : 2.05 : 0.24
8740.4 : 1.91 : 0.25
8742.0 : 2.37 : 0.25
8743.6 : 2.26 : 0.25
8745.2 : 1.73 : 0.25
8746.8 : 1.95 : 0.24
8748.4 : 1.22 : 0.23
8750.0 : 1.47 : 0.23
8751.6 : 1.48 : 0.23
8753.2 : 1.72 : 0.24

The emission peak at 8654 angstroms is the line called [S II]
